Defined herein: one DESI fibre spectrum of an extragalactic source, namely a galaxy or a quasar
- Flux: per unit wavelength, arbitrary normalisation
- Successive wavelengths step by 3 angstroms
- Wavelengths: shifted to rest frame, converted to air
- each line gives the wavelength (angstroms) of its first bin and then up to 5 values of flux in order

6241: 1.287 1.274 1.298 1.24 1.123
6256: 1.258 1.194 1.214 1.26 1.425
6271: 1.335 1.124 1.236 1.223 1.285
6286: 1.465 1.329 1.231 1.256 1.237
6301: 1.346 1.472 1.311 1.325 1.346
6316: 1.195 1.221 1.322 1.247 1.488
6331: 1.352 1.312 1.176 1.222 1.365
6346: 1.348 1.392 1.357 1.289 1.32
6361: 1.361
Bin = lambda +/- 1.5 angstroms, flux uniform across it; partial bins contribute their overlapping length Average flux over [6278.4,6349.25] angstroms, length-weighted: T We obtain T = 1.31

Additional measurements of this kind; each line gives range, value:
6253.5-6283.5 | 1.25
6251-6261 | 1.2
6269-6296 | 1.28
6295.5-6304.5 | 1.33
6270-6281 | 1.23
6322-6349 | 1.32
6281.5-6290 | 1.36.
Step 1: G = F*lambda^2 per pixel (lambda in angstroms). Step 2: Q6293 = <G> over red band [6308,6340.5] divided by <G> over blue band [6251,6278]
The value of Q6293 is 1.06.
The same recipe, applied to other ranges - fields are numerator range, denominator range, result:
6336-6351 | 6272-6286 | 1.07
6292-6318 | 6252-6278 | 1.06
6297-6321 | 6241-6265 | 1.08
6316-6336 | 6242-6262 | 1.09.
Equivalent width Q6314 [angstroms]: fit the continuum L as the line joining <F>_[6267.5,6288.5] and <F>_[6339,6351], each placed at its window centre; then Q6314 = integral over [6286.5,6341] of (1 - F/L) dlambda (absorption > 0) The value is 0.6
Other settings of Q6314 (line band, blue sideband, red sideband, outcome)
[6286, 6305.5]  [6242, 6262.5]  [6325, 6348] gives -0.7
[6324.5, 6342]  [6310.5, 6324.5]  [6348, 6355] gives 0.1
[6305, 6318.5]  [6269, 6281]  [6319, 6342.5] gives -0.2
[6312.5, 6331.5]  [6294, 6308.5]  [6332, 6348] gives 0.0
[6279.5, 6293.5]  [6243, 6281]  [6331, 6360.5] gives -0.5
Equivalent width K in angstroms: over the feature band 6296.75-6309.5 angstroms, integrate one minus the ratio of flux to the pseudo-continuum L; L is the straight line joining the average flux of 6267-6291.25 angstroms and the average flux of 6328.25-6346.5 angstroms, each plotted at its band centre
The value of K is -0.4 angstroms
